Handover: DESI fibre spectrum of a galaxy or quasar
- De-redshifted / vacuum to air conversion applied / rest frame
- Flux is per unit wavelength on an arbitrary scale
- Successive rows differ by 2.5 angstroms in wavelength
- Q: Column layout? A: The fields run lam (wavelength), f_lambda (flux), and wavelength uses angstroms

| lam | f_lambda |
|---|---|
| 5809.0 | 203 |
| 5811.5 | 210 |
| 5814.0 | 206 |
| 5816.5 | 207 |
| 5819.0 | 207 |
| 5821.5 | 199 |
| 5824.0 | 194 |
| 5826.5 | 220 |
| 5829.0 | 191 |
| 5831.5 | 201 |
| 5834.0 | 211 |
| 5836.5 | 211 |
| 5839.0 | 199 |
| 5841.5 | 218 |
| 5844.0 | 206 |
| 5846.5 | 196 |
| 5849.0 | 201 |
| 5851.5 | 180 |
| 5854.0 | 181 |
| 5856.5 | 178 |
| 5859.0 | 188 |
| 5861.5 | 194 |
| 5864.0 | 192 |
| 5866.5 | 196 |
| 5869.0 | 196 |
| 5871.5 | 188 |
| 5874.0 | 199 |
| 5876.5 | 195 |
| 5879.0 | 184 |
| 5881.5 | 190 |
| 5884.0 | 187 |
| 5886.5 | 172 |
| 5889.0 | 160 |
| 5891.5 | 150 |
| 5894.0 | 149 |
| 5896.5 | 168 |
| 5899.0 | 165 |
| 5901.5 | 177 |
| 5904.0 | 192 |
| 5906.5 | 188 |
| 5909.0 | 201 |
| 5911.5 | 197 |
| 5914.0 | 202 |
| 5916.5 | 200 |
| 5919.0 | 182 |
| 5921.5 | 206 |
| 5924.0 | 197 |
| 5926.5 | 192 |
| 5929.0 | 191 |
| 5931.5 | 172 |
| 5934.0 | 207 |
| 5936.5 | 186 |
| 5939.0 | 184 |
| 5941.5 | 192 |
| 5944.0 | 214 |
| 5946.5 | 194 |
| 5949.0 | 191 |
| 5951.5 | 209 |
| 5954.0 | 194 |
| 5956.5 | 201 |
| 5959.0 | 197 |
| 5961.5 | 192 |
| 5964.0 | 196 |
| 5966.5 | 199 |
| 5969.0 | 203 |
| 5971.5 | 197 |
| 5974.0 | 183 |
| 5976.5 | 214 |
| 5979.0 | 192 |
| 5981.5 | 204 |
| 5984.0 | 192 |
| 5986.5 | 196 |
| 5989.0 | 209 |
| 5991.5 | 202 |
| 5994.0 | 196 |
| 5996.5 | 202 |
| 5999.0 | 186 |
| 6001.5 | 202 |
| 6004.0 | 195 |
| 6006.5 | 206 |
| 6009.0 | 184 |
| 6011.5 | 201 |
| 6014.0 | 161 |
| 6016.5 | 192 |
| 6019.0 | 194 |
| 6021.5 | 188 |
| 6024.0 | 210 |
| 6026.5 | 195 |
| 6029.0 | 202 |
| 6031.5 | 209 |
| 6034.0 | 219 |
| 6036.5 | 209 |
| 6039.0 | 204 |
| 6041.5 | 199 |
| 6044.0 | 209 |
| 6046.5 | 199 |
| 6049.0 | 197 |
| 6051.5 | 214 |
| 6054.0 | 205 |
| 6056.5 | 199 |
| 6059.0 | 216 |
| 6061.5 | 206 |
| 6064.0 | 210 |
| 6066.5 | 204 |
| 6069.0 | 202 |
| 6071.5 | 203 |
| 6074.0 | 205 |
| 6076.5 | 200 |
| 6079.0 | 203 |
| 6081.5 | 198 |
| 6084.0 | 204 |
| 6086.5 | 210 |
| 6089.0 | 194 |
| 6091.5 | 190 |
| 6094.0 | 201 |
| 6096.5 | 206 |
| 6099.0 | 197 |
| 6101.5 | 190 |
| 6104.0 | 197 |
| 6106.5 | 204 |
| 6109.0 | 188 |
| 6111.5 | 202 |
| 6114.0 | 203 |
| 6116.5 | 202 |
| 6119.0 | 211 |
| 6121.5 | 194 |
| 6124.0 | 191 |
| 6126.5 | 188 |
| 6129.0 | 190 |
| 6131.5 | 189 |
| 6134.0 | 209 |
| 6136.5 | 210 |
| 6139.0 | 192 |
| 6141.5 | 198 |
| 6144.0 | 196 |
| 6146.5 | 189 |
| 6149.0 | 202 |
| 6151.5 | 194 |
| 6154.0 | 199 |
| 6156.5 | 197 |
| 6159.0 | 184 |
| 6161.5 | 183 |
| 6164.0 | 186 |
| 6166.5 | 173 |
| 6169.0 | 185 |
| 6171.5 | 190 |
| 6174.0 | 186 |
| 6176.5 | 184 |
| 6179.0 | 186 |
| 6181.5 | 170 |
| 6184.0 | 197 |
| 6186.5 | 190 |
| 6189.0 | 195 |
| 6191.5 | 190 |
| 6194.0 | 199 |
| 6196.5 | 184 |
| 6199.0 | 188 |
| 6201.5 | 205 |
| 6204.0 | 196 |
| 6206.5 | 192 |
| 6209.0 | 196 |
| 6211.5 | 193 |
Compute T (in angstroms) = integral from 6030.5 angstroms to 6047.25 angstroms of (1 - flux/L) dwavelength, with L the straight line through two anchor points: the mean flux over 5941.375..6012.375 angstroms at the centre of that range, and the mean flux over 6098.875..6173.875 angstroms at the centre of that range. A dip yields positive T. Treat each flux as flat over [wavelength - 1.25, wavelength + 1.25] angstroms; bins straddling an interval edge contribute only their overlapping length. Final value -0.9 angstroms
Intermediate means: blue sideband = 198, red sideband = 194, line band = 207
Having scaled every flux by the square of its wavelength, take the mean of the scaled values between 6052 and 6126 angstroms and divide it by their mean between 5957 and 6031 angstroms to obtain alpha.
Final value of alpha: 1.06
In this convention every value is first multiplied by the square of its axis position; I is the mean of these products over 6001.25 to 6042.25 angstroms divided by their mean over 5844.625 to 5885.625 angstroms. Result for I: 1.1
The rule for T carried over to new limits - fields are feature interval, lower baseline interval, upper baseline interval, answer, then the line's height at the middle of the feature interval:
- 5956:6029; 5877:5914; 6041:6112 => -2.0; 191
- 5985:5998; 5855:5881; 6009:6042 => -0.3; 197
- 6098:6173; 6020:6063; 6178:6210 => 0.8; 196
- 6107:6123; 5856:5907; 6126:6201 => -0.9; 189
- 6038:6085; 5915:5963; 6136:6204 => -2.8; 193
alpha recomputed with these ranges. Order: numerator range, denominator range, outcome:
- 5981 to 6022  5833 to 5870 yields 1.04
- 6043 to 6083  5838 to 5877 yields 1.13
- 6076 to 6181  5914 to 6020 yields 1.05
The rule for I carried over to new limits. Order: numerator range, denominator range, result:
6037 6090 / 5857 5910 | 1.19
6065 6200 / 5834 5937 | 1.12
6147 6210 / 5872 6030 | 1.07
